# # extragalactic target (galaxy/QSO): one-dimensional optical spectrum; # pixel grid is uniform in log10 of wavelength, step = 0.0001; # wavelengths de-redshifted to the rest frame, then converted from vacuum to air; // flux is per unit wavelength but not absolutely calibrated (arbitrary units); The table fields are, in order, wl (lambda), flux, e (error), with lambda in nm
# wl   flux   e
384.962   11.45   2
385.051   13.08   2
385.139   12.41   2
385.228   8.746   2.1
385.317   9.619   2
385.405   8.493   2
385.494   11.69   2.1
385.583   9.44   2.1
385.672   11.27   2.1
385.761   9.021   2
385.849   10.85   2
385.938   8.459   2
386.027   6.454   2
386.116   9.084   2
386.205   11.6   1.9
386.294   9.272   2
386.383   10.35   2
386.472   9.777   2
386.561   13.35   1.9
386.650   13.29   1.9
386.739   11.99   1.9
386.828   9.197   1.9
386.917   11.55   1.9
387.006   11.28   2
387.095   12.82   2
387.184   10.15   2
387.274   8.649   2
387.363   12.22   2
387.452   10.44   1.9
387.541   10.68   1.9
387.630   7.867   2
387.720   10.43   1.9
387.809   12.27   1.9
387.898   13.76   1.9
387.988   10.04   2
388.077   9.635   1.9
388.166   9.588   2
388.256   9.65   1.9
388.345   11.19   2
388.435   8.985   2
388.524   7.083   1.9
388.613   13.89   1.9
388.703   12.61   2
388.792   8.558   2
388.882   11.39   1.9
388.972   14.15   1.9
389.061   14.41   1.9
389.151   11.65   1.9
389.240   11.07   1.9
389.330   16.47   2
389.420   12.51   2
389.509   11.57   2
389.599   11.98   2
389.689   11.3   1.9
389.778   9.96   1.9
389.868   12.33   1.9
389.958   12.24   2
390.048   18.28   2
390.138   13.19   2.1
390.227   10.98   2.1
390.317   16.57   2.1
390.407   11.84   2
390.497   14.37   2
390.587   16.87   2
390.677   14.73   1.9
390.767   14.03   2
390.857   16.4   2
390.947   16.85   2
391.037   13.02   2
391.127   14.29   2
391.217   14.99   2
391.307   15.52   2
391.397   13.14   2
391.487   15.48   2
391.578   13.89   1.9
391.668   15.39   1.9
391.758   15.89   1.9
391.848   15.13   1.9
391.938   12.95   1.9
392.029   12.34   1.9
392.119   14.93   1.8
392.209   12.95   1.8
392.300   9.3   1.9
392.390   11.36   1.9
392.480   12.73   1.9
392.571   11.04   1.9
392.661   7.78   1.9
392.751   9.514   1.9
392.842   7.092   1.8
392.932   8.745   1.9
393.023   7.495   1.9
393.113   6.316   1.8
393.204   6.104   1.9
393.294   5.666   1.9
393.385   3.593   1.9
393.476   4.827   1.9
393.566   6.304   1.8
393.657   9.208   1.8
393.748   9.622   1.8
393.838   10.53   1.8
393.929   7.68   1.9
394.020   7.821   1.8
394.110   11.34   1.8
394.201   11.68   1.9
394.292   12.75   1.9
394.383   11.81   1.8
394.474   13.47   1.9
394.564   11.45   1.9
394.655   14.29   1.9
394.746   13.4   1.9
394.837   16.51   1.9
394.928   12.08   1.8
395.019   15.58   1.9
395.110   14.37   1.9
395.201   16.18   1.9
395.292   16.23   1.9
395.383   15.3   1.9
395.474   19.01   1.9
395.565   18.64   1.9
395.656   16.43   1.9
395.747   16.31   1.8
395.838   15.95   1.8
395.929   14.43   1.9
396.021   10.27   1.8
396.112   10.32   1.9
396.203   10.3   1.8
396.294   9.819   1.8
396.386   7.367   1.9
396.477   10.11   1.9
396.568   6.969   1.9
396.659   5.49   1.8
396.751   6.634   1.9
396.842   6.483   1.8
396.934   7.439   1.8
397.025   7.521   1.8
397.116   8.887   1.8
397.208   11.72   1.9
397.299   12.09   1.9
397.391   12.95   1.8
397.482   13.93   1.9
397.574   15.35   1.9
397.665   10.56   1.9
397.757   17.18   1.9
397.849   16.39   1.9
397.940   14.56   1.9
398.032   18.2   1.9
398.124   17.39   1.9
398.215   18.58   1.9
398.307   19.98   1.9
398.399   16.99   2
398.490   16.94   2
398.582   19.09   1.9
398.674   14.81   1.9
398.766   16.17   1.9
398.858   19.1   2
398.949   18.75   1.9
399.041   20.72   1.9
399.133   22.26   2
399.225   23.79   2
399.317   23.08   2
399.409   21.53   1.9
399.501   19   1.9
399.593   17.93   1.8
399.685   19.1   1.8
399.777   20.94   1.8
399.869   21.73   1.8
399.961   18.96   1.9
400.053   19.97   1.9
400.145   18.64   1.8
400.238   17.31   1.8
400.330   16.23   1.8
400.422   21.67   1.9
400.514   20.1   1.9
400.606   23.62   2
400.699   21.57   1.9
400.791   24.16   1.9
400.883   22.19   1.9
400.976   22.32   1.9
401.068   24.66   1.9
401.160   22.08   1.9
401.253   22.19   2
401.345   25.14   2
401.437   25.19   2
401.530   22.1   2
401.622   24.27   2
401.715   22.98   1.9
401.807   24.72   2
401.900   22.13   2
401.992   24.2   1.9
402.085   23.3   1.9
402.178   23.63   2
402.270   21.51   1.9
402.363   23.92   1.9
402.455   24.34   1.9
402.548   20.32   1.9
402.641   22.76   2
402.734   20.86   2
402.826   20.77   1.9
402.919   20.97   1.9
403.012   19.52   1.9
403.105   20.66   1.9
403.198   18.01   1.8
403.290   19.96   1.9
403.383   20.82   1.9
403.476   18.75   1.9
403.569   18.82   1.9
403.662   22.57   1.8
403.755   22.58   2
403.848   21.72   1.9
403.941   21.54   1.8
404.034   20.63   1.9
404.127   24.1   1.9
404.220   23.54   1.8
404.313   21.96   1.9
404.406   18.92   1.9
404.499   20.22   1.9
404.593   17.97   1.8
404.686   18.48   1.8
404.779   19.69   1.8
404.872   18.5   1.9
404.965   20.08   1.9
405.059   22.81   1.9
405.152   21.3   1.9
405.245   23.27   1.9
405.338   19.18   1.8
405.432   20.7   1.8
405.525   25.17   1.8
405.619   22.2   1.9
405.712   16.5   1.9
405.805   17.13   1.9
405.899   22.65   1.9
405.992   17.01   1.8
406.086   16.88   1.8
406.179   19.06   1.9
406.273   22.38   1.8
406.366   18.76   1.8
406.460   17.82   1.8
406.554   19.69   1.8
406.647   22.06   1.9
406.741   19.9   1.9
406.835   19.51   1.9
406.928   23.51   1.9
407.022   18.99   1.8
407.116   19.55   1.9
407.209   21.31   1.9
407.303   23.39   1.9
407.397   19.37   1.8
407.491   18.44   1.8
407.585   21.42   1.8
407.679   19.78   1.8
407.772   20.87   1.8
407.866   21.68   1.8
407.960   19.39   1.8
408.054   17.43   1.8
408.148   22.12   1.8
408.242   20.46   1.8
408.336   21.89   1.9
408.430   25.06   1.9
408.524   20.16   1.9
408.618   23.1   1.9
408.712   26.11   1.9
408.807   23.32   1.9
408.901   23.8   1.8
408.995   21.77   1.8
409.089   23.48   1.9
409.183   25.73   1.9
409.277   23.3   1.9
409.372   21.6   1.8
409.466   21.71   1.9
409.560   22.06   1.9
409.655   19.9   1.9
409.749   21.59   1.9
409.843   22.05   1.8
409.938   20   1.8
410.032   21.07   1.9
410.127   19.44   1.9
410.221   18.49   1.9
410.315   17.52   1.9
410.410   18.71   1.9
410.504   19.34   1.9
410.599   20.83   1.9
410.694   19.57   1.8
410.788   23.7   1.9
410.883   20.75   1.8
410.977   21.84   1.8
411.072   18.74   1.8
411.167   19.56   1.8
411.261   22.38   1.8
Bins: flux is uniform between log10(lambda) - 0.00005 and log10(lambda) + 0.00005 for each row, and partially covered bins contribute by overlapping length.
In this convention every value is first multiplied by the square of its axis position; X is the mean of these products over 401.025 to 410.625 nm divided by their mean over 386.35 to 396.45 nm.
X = 1.90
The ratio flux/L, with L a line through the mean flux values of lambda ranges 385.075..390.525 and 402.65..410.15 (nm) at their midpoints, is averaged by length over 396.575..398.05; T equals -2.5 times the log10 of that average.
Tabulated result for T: 0.39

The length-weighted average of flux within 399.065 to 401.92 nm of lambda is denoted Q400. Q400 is 21.7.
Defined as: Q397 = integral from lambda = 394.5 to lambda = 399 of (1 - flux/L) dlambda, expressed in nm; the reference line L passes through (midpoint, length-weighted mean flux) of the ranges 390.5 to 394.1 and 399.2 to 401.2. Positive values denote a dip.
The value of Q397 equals 0.781 nm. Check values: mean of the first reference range 11.3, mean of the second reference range 20.9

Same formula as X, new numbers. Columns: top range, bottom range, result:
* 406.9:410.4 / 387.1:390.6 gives 2.00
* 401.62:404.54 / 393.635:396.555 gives 1.76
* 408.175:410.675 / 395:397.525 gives 1.93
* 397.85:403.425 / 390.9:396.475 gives 1.79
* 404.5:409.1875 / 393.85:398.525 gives 1.69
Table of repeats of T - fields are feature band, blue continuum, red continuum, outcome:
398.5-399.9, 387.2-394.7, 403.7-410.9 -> -0.21 mag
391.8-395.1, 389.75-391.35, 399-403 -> 0.49 mag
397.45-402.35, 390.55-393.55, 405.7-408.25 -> -0.25 mag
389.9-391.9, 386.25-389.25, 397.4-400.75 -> -0.12 mag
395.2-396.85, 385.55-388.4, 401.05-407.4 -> 0.29 mag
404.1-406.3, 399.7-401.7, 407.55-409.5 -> 0.08 mag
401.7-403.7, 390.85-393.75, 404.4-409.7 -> -0.20 mag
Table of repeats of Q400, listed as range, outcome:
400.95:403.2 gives 22.6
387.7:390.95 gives 12.5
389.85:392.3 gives 14.3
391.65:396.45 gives 11.6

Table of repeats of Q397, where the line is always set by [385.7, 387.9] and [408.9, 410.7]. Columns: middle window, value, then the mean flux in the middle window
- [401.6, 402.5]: -0.31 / 23.5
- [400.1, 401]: -0.21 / 20.7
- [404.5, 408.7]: -0.18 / 20.4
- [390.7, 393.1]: 0.02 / 12.7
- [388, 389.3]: 0.04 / 11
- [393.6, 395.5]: 0.18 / 12.8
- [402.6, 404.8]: -0.29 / 20.7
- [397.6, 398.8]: -0.07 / 16.7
